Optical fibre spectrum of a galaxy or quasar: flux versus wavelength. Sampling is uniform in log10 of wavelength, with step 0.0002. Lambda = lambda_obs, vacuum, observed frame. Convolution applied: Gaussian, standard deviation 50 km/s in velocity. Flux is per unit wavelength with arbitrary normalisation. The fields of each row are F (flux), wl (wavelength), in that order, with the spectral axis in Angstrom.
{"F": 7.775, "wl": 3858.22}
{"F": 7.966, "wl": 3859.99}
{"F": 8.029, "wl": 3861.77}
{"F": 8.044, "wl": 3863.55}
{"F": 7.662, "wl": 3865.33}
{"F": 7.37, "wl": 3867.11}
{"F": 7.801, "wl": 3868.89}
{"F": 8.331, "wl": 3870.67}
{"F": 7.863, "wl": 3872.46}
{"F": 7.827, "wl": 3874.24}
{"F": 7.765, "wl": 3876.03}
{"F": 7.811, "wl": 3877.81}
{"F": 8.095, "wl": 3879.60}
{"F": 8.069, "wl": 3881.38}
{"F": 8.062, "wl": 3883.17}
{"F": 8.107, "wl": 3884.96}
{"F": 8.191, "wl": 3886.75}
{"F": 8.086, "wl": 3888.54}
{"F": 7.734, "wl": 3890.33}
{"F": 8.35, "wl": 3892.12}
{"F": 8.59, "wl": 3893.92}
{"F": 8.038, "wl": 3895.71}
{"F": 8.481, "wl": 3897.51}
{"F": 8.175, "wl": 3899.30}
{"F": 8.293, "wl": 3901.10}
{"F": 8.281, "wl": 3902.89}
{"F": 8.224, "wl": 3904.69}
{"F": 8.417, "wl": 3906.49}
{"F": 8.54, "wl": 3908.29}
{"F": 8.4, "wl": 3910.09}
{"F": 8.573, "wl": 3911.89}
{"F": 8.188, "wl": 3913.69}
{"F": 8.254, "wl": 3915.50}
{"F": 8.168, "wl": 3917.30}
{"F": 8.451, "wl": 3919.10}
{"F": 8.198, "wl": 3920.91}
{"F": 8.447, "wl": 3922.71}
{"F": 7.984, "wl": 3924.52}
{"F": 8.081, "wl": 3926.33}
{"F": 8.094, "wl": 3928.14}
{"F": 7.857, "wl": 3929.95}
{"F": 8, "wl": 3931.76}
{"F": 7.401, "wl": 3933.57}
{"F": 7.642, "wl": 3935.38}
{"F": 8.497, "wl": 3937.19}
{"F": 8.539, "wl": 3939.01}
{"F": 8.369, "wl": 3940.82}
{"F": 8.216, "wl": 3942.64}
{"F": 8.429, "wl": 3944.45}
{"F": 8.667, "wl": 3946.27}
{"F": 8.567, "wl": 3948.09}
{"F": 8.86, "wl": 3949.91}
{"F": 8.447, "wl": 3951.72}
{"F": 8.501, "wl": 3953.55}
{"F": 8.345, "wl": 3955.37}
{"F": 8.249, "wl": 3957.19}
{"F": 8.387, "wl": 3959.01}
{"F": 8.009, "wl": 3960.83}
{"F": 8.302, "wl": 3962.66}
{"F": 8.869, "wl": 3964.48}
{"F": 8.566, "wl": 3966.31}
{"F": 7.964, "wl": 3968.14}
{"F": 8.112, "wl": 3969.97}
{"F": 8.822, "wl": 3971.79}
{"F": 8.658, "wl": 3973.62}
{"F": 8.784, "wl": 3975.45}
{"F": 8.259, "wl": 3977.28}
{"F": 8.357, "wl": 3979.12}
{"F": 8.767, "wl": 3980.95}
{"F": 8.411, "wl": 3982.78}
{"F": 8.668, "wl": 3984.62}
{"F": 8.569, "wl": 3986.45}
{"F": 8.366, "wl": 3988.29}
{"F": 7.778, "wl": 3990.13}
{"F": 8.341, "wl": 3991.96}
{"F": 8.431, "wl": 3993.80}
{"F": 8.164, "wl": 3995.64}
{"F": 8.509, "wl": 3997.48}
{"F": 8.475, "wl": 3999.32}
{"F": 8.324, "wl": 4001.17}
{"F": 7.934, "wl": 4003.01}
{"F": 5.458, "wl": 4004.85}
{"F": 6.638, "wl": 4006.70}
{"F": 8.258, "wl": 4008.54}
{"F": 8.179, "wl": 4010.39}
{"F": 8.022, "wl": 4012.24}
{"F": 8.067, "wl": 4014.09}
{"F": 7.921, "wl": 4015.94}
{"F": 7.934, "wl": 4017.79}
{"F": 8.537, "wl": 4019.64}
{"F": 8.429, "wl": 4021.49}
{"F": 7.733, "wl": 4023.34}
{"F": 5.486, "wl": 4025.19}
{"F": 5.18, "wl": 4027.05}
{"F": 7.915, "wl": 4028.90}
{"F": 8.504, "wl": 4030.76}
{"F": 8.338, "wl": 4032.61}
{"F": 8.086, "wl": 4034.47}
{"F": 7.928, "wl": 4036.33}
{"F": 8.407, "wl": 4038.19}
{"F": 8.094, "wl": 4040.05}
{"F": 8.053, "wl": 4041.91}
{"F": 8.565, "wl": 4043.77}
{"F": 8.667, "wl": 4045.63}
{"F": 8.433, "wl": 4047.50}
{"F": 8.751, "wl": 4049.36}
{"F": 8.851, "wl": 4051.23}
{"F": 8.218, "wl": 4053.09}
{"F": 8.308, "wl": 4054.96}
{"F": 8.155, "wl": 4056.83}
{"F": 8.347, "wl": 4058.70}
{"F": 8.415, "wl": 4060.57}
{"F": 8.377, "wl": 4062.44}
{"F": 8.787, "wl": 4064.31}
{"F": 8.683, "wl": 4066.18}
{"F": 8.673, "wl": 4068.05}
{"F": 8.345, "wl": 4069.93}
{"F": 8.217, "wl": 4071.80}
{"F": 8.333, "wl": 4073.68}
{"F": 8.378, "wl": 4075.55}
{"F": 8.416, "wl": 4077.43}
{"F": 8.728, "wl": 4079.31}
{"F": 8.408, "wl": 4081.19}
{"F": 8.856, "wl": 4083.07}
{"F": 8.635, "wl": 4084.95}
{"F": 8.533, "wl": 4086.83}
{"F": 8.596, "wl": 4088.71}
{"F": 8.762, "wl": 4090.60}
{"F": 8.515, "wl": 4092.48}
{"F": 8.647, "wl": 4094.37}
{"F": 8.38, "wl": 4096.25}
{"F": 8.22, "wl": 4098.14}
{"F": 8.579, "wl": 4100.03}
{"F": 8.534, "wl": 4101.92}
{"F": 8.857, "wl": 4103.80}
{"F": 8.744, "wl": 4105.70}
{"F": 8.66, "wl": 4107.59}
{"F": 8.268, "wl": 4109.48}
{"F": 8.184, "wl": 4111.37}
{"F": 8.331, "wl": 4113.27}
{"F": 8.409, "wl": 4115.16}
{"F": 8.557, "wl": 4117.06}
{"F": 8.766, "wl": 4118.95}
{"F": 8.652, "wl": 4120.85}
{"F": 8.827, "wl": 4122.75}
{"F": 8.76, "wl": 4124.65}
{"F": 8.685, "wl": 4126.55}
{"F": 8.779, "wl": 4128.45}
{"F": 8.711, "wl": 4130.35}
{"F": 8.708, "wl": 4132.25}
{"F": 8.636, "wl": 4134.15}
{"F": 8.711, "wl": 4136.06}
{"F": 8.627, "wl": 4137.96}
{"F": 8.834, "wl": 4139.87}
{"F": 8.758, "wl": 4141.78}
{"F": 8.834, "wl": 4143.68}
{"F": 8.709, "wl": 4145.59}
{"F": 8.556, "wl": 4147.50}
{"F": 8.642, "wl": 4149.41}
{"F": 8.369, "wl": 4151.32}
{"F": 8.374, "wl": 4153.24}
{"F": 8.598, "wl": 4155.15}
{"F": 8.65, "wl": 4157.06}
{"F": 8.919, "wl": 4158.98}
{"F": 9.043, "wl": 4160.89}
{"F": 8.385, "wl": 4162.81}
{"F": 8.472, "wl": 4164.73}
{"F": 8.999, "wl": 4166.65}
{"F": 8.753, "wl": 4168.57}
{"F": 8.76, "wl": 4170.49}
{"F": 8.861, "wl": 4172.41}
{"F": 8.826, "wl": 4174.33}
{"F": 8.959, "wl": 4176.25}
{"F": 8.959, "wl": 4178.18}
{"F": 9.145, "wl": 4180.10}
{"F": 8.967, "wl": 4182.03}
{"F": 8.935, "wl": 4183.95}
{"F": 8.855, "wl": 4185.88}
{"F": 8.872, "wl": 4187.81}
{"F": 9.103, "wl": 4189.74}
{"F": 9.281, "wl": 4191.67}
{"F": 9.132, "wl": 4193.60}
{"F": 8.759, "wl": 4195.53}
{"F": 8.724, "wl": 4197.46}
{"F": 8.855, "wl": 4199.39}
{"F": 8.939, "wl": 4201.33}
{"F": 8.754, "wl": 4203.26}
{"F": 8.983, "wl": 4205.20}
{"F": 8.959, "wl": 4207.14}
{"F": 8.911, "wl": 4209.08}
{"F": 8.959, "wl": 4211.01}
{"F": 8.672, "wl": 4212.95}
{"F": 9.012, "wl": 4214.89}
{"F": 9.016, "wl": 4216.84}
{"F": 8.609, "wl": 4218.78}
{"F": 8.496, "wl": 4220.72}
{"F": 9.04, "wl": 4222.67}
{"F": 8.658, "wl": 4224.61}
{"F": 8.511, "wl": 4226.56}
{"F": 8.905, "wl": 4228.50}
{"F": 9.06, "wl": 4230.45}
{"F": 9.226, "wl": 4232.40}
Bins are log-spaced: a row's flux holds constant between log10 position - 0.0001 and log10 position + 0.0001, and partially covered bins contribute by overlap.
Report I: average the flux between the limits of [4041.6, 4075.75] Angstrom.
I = 8.46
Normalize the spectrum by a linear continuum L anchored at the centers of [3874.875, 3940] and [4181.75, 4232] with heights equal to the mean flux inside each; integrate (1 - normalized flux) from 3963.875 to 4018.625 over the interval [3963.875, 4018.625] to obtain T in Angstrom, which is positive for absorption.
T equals 1.21 Angstrom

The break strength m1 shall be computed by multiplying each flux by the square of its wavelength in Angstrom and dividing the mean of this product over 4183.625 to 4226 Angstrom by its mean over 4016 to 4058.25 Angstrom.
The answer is 1.2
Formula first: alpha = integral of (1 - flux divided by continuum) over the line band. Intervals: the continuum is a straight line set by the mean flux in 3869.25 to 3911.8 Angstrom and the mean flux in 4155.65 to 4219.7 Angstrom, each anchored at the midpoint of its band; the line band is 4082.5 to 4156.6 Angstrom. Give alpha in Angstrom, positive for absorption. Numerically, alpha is 0.9 Angstrom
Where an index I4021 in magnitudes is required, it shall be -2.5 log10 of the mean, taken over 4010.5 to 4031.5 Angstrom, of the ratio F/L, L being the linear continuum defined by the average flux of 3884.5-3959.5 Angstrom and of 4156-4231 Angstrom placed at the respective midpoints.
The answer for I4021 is 0.12 mag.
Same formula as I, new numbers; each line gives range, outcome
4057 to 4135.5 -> 8.56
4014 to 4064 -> 8.07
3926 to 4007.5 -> 8.24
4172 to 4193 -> 8.98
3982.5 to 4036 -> 7.88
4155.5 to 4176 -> 8.77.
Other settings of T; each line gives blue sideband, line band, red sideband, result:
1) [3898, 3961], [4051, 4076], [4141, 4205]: 0.4 Angstrom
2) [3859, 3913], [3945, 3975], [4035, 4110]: -0.8 Angstrom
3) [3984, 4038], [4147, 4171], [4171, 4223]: 0.1 Angstrom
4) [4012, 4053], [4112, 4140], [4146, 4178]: -0.5 Angstrom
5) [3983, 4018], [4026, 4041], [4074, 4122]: 0.7 Angstrom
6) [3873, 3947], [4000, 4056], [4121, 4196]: 3.7 Angstrom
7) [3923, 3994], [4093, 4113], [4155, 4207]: 0.4 Angstrom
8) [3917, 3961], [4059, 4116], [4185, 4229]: 0.6 Angstrom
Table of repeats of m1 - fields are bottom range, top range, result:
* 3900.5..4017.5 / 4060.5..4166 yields 1.13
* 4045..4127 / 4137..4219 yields 1.08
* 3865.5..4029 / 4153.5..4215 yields 1.23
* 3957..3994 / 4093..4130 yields 1.09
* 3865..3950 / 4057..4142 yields 1.16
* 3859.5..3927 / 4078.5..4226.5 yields 1.22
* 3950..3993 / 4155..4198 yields 1.17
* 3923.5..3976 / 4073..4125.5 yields 1.11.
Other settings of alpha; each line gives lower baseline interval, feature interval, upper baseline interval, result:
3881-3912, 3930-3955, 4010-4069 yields -0.3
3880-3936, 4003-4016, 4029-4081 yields 1.3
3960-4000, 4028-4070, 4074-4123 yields 0.5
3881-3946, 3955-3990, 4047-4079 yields -0.5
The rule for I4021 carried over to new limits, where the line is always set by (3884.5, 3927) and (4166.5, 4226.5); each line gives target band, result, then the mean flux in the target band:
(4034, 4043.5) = 0.05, 8.15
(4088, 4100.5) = 0.02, 8.52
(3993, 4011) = 0.09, 7.83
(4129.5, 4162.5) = 0.01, 8.68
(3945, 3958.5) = -0.02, 8.51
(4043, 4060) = 0.01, 8.47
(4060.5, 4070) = 0.00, 8.58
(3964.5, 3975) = -0.01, 8.48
